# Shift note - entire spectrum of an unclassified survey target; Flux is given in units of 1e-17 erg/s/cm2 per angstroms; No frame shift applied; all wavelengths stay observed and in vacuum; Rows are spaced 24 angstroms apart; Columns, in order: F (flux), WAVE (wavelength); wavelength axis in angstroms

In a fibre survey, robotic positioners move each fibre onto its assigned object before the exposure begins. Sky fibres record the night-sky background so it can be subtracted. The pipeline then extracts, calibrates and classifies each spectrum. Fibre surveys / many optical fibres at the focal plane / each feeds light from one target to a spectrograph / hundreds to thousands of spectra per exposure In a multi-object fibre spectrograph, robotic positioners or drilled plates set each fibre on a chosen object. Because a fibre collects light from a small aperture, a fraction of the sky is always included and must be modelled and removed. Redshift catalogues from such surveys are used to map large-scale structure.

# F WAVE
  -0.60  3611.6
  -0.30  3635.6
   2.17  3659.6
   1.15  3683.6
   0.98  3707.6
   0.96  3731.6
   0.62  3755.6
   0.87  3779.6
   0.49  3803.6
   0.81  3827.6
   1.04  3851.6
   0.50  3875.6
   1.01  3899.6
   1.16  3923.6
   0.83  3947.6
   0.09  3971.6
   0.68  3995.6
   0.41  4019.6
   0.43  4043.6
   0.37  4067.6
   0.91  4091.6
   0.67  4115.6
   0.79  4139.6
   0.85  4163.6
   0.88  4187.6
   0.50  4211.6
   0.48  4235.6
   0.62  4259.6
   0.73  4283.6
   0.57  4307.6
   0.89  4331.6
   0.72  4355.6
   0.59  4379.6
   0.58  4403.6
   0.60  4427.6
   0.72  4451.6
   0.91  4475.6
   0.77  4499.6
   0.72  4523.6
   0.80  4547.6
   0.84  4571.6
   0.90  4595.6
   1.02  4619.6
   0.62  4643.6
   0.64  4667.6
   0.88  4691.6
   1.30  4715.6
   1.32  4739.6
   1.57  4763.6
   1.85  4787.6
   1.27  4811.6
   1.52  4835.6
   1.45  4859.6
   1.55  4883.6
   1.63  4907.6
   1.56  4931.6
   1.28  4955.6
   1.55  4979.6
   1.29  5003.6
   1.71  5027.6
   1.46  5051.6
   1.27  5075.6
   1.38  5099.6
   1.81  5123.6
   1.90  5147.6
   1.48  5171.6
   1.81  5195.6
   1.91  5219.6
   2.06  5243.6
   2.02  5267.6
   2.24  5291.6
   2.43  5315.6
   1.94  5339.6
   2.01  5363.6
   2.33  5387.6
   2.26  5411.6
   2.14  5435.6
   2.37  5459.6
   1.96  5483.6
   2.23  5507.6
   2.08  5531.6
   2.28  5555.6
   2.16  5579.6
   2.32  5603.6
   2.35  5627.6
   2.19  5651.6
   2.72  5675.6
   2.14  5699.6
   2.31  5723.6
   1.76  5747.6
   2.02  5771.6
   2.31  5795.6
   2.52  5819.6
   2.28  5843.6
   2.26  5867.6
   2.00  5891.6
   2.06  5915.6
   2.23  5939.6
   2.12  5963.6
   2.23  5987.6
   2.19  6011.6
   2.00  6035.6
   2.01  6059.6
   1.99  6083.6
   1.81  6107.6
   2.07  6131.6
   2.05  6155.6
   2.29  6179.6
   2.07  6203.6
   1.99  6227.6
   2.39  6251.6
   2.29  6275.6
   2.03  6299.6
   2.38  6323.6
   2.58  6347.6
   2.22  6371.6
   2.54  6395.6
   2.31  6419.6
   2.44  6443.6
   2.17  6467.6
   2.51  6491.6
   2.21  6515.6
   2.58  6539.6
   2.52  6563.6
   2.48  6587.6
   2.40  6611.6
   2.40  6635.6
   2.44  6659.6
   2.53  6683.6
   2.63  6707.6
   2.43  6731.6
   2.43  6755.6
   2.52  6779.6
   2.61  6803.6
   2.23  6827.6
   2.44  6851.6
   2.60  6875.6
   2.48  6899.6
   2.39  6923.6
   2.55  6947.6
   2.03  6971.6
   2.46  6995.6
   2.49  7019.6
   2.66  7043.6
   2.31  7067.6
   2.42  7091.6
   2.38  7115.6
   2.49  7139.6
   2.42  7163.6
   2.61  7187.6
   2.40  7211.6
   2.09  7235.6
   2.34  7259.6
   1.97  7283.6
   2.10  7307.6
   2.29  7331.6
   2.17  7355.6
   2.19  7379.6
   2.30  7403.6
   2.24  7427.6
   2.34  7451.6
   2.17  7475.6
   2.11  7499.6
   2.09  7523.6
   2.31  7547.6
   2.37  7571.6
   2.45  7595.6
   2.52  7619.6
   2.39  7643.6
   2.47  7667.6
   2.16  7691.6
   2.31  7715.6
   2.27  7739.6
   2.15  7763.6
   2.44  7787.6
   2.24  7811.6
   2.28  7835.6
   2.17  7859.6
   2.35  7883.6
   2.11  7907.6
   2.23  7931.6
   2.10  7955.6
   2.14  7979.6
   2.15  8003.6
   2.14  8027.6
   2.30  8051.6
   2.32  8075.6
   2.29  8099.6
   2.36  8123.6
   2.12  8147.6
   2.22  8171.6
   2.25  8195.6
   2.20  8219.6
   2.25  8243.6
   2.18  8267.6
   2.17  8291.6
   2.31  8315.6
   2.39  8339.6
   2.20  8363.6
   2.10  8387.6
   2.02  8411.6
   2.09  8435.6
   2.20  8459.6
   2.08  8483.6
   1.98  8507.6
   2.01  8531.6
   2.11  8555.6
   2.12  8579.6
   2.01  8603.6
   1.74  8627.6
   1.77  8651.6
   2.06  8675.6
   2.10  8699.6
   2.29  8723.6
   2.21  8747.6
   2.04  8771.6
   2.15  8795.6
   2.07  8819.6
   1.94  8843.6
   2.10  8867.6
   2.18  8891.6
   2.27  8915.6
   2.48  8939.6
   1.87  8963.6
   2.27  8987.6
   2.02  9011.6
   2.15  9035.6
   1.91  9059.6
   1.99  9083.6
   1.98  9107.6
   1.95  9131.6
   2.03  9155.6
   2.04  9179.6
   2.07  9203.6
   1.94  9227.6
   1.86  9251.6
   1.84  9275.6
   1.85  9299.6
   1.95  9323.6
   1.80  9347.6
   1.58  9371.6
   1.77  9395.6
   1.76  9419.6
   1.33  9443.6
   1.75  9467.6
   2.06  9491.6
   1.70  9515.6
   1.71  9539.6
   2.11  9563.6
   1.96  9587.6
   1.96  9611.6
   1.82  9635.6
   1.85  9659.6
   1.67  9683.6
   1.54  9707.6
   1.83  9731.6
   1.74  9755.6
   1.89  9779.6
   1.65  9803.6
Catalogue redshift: 0.182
